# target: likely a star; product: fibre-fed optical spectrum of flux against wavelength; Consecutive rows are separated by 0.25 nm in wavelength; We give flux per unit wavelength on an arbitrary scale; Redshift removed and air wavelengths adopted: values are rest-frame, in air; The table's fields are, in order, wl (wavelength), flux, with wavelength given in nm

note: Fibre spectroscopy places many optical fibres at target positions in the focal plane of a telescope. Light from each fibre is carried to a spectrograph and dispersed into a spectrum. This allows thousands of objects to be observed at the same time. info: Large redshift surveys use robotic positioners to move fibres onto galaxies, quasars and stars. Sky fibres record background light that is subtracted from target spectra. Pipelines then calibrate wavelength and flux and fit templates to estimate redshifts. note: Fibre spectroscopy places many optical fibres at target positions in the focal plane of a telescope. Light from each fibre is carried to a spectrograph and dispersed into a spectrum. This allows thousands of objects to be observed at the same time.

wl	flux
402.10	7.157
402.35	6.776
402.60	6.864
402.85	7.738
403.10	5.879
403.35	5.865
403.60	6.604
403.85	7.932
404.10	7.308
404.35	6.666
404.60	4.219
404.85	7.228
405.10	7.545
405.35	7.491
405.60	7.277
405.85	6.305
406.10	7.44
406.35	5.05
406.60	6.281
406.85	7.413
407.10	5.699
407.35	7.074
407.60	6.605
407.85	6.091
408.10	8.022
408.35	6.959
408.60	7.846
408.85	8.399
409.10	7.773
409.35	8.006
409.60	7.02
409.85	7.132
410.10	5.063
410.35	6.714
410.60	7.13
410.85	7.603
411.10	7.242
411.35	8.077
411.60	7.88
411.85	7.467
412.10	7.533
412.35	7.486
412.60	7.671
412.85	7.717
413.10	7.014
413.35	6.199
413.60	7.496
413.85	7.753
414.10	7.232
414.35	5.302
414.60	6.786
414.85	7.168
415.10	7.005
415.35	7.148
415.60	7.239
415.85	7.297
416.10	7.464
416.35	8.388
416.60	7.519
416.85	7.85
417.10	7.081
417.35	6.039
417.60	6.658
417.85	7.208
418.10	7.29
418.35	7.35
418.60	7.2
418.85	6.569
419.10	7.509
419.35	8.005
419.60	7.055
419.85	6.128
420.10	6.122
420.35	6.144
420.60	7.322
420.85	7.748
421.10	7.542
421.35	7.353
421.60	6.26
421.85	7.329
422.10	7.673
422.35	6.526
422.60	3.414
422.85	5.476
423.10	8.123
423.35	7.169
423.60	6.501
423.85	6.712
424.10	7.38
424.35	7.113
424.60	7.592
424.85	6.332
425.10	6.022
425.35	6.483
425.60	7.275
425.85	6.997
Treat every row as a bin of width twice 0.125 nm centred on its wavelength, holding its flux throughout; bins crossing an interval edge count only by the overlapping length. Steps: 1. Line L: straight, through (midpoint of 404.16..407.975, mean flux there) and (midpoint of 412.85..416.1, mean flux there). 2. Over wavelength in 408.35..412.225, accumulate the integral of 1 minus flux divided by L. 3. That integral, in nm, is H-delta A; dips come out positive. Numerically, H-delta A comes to -0.33 nm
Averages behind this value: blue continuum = 6.57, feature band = 7.38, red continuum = 7.02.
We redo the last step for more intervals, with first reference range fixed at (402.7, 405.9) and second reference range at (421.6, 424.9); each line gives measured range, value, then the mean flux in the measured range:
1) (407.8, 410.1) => -0.21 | 7.39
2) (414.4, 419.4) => -0.34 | 7.2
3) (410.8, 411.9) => -0.15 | 7.67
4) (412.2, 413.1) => -0.10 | 7.54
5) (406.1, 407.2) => 0.08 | 6.27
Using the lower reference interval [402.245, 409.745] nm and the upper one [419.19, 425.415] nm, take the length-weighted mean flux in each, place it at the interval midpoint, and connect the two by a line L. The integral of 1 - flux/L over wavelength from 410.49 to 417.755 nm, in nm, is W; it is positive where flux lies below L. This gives -0.430 nm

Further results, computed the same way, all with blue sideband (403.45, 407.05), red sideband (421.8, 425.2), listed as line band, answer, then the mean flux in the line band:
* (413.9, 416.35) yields -0.132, 7.06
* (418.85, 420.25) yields -0.050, 6.91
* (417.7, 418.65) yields -0.081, 7.25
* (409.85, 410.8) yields 0.029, 6.51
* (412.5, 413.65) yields -0.083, 7.19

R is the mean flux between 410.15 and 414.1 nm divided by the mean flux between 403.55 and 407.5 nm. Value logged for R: 1.09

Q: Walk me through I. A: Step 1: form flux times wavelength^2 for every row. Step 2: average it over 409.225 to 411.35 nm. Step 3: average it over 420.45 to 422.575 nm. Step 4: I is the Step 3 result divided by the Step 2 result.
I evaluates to 1.05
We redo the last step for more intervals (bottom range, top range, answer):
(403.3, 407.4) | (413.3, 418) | 1.12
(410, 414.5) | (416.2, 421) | 1.03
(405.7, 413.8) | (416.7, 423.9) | 1.02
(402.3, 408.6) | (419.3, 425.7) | 1.09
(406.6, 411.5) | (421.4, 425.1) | 1.00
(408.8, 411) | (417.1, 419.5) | 1.03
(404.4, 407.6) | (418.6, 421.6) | 1.14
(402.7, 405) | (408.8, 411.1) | 1.12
